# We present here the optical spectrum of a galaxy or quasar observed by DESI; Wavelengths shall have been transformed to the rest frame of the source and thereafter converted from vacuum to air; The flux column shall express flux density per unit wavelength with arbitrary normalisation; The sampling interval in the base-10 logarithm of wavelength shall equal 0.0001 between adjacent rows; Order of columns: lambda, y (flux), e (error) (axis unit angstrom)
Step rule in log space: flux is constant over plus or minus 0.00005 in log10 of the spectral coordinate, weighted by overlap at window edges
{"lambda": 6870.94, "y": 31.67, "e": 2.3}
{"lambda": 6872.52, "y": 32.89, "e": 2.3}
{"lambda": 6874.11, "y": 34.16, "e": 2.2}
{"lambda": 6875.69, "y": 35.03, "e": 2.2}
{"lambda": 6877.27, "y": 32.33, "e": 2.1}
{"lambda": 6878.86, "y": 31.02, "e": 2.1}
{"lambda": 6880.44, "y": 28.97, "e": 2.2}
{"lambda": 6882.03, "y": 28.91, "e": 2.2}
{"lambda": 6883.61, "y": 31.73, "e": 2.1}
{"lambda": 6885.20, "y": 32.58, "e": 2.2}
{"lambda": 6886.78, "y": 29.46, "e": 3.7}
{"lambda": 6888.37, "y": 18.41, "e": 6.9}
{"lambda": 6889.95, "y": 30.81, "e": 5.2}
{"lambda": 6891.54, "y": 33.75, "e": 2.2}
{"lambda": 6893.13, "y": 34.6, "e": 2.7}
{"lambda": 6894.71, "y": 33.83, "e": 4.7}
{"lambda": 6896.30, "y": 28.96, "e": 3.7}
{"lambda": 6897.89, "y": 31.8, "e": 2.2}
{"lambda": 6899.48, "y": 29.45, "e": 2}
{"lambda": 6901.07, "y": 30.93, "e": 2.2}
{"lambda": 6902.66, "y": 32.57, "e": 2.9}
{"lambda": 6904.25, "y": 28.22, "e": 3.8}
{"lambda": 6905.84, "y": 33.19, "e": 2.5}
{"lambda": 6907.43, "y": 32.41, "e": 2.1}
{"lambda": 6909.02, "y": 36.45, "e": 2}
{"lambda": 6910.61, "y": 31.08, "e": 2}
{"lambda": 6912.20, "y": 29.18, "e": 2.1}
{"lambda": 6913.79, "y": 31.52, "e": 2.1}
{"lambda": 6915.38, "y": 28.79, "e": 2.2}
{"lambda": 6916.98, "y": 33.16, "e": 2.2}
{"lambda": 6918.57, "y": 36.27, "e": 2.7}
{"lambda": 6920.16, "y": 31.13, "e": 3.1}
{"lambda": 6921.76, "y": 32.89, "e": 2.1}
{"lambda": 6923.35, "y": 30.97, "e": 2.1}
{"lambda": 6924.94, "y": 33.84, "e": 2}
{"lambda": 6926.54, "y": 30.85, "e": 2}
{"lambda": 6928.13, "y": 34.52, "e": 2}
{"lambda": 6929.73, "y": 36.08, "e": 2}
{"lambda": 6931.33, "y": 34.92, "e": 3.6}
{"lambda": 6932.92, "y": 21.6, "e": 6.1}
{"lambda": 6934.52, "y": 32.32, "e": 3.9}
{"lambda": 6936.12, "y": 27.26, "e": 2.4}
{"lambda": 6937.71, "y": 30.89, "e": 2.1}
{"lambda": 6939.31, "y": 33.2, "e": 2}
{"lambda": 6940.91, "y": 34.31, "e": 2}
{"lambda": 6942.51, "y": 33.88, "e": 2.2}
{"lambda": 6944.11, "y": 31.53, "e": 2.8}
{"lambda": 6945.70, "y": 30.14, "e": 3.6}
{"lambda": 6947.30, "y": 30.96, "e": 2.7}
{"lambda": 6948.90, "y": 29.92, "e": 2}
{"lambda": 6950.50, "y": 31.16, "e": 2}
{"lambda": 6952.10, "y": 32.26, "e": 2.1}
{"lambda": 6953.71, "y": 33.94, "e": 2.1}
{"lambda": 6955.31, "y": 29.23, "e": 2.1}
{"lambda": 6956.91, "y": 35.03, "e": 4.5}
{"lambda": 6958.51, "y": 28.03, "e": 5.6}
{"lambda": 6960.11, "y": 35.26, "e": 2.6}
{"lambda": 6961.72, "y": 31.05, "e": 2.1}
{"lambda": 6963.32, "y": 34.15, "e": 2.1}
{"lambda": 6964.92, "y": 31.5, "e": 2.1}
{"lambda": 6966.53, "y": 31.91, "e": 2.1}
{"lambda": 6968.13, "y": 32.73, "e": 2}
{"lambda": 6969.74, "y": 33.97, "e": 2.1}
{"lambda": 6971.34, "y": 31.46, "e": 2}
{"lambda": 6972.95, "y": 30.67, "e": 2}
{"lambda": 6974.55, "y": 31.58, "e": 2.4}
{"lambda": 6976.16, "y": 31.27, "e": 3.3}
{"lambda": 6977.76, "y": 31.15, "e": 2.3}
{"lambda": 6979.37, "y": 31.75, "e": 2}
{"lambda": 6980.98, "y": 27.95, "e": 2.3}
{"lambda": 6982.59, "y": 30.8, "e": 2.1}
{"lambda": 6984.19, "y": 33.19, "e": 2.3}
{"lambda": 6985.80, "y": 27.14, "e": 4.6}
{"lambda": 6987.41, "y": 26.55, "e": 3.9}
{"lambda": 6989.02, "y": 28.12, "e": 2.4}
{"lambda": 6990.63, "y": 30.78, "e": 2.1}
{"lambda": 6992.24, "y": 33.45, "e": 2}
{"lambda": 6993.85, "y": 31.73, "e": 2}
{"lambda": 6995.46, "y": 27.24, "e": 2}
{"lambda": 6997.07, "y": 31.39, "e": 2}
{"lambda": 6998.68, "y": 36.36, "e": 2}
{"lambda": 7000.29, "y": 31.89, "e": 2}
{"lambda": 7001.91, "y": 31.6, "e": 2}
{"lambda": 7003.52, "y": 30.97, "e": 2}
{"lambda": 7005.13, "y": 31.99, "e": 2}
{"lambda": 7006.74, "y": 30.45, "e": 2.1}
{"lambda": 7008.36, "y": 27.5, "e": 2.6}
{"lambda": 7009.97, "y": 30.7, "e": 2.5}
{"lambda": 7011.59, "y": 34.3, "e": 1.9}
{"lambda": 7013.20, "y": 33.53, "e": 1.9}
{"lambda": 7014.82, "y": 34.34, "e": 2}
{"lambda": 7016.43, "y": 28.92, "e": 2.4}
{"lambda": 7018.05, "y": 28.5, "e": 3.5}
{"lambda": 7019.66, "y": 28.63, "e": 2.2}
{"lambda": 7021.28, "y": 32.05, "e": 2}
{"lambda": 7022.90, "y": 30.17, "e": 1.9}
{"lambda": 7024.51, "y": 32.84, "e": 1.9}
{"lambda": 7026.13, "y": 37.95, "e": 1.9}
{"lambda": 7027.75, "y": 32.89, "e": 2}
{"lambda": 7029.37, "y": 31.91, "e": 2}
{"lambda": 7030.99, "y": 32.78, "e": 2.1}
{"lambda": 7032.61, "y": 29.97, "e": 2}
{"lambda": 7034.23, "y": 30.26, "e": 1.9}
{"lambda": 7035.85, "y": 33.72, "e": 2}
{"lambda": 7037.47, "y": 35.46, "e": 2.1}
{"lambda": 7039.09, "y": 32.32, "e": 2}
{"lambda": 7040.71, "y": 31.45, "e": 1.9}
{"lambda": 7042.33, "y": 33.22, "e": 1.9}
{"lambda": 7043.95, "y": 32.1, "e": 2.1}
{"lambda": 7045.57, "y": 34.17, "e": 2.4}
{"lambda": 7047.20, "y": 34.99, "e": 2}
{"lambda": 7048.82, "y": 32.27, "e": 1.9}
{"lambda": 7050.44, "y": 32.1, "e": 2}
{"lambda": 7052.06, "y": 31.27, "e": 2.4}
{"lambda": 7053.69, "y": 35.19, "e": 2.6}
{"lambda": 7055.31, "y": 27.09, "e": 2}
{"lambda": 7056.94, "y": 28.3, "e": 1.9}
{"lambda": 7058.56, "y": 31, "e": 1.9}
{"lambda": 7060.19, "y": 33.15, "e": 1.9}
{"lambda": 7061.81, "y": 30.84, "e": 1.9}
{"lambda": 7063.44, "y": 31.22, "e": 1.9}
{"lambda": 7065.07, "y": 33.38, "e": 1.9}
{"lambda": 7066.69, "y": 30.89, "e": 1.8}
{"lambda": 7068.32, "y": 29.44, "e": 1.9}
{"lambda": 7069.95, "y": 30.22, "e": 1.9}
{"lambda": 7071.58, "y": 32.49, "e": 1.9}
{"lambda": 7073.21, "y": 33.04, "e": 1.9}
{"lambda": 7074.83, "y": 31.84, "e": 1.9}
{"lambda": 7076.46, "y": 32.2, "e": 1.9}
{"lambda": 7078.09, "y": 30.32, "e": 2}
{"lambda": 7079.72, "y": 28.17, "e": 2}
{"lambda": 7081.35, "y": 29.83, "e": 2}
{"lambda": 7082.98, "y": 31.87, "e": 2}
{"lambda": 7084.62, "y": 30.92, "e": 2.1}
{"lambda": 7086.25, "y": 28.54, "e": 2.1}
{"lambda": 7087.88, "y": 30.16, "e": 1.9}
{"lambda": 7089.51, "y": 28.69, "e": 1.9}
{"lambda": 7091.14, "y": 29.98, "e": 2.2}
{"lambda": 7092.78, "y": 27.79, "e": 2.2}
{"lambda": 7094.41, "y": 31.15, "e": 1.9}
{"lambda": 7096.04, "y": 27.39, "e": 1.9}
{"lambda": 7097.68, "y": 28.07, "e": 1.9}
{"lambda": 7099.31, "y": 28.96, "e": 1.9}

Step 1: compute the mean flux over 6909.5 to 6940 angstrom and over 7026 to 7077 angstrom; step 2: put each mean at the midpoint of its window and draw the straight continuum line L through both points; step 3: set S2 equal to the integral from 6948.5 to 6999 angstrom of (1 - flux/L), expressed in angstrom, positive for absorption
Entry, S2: 0.82 angstrom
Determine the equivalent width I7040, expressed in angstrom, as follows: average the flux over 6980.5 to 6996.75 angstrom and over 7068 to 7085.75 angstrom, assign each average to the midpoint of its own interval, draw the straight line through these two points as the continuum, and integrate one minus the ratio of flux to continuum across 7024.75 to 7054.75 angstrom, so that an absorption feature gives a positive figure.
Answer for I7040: -2.5 angstrom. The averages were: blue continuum 29.8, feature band 32.9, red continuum 30.9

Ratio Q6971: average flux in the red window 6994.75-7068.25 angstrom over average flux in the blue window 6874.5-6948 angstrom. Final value 1.01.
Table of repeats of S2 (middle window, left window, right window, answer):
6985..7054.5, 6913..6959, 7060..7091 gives -1.21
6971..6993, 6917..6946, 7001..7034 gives 0.97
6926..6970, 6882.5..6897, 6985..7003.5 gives -1.93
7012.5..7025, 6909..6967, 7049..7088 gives 0.11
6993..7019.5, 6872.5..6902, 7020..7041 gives 0.81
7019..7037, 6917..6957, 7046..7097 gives -0.58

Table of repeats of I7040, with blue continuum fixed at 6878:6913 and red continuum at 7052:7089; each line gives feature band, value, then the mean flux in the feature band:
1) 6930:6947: -0.2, 31.2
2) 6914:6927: -0.6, 32.2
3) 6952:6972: -1.0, 32.4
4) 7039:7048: -0.6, 33.1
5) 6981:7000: 0.2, 30.5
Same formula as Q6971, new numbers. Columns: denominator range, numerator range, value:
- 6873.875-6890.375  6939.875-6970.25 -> 1.07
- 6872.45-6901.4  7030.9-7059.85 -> 1.04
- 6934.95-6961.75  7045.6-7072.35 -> 1.00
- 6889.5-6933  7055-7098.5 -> 0.94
